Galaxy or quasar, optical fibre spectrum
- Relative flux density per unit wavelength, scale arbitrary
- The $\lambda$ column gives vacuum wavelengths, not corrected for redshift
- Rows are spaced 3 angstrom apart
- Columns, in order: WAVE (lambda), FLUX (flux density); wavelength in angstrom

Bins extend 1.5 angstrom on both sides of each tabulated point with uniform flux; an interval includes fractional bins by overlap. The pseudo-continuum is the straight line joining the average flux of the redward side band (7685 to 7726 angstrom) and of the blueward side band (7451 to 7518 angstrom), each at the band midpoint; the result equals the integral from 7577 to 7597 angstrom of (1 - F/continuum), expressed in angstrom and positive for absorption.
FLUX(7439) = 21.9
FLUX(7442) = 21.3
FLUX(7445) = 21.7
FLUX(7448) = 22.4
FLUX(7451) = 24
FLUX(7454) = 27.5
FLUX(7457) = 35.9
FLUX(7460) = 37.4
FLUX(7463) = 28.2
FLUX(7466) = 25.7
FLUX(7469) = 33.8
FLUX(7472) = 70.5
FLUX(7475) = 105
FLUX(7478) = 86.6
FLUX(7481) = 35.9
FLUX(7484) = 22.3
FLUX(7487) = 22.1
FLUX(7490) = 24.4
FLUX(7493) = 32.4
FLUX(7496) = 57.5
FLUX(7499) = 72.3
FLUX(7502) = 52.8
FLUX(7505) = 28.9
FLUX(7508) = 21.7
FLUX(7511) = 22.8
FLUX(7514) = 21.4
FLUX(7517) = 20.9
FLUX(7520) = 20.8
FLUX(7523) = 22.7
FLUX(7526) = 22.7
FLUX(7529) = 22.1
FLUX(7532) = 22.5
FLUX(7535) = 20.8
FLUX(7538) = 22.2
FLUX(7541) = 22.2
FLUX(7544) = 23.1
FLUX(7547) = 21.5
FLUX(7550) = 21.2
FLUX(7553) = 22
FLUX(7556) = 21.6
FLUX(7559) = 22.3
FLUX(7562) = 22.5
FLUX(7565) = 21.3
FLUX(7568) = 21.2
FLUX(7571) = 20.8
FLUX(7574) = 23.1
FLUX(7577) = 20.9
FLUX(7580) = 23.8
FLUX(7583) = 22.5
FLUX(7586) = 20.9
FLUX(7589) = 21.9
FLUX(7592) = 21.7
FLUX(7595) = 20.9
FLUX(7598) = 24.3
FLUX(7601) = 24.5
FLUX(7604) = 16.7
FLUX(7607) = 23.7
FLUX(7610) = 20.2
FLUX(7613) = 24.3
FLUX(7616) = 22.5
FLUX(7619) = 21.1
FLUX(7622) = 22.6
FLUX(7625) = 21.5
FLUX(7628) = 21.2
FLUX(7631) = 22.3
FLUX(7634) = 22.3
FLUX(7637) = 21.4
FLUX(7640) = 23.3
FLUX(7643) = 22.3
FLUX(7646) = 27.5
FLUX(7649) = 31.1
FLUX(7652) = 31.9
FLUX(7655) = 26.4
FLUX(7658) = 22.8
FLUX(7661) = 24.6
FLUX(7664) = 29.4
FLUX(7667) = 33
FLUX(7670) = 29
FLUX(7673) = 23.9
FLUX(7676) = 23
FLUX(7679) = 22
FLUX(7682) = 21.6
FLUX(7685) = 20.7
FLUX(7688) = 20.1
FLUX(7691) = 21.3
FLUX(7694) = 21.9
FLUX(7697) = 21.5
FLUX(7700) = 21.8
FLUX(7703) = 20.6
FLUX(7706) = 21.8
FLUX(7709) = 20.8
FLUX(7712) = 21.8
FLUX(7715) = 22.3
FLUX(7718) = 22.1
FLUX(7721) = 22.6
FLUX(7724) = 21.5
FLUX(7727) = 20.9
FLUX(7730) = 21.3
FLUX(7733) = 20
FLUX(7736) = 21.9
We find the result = 6.06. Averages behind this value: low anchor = 40.1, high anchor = 21.5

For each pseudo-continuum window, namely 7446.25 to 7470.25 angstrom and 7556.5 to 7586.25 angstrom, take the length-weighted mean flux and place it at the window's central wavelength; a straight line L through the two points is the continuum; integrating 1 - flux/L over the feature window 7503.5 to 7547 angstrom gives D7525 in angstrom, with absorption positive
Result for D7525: 4.3 angstrom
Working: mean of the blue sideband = 29.2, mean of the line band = 22.5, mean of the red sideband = 22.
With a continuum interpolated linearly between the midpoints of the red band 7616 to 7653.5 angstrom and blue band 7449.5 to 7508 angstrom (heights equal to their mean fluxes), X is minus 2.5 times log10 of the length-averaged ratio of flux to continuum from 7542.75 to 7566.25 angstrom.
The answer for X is 0.46 mag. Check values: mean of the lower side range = 42.8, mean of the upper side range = 24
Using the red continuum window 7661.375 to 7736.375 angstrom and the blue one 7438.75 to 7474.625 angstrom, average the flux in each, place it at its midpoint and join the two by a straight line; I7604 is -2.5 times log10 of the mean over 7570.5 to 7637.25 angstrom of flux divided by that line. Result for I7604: 0.22 mag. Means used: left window 33.5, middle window 22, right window 22.7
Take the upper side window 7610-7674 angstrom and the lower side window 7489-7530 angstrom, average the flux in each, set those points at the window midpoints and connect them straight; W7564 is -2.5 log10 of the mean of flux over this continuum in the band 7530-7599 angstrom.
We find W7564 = 0.300 mag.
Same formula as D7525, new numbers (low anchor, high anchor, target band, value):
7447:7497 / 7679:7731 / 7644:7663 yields -1.16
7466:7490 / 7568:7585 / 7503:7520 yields 7.07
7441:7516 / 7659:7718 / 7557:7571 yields 4.53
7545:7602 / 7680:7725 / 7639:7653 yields -3.52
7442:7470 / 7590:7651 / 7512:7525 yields 2.25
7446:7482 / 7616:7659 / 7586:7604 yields 4.33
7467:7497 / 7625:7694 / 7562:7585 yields 9.01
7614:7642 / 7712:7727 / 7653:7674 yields -4.93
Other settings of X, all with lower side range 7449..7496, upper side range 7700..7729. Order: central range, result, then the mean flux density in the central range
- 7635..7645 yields 0.22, 22.6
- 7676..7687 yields 0.13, 21.6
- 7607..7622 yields 0.31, 22.2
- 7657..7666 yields -0.01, 26.2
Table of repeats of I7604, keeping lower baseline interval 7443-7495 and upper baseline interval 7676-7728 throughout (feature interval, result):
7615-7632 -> 0.242 mag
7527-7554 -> 0.453 mag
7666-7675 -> -0.176 mag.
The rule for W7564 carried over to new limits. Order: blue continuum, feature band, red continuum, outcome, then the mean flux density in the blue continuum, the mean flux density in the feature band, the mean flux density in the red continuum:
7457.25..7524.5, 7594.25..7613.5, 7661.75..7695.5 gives 0.34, 39.3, 22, 24.2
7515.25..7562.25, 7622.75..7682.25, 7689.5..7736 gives -0.16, 21.9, 25.1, 21.5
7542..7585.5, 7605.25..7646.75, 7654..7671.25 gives 0.14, 22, 22.5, 27.5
